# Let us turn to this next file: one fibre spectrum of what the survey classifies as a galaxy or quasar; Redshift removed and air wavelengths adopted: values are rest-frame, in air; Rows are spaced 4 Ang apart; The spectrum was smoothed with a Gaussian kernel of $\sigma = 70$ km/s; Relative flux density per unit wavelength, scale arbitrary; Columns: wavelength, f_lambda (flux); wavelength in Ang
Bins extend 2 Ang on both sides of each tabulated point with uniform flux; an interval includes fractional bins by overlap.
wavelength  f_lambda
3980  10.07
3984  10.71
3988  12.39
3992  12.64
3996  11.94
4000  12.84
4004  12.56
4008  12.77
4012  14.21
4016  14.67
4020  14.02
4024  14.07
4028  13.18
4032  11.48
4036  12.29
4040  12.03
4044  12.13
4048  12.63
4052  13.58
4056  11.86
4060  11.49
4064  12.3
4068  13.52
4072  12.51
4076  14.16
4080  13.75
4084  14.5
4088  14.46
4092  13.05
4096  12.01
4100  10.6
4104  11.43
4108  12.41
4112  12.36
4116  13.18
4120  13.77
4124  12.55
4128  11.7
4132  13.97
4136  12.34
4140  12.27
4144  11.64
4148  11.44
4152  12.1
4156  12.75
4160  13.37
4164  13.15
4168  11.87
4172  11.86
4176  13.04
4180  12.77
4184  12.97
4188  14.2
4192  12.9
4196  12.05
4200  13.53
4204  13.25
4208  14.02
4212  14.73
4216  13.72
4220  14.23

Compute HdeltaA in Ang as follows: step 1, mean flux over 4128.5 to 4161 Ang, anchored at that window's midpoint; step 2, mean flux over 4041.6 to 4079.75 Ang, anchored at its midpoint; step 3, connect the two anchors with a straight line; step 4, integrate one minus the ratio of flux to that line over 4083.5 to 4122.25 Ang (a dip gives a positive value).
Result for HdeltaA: -0.4 Ang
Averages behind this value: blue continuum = 12.7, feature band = 12.7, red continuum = 12.4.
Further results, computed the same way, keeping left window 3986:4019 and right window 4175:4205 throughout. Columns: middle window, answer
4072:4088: -1.13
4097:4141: 2.21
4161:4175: 0.70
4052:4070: 0.85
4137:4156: 1.59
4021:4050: 0.99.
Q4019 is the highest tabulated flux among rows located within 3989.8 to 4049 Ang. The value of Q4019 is 14.67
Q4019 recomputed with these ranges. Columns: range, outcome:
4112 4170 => 13.97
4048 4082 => 14.16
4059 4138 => 14.5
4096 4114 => 12.41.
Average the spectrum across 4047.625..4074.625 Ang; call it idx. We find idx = 12.6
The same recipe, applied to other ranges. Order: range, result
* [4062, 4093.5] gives 13.5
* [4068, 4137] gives 12.9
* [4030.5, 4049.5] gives 12.1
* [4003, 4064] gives 12.9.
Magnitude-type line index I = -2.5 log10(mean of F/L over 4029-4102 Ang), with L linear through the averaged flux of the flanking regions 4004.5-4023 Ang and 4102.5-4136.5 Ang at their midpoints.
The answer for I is 0.05 mag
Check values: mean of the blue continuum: 13.8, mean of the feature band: 12.7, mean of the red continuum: 12.7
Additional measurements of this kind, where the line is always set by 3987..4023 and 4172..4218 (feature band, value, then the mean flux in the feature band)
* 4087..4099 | 0.032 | 12.9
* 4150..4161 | 0.050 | 12.7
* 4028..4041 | 0.092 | 12.1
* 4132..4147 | 0.083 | 12.3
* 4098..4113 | 0.139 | 11.7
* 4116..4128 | 0.028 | 12.9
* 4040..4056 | 0.053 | 12.6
